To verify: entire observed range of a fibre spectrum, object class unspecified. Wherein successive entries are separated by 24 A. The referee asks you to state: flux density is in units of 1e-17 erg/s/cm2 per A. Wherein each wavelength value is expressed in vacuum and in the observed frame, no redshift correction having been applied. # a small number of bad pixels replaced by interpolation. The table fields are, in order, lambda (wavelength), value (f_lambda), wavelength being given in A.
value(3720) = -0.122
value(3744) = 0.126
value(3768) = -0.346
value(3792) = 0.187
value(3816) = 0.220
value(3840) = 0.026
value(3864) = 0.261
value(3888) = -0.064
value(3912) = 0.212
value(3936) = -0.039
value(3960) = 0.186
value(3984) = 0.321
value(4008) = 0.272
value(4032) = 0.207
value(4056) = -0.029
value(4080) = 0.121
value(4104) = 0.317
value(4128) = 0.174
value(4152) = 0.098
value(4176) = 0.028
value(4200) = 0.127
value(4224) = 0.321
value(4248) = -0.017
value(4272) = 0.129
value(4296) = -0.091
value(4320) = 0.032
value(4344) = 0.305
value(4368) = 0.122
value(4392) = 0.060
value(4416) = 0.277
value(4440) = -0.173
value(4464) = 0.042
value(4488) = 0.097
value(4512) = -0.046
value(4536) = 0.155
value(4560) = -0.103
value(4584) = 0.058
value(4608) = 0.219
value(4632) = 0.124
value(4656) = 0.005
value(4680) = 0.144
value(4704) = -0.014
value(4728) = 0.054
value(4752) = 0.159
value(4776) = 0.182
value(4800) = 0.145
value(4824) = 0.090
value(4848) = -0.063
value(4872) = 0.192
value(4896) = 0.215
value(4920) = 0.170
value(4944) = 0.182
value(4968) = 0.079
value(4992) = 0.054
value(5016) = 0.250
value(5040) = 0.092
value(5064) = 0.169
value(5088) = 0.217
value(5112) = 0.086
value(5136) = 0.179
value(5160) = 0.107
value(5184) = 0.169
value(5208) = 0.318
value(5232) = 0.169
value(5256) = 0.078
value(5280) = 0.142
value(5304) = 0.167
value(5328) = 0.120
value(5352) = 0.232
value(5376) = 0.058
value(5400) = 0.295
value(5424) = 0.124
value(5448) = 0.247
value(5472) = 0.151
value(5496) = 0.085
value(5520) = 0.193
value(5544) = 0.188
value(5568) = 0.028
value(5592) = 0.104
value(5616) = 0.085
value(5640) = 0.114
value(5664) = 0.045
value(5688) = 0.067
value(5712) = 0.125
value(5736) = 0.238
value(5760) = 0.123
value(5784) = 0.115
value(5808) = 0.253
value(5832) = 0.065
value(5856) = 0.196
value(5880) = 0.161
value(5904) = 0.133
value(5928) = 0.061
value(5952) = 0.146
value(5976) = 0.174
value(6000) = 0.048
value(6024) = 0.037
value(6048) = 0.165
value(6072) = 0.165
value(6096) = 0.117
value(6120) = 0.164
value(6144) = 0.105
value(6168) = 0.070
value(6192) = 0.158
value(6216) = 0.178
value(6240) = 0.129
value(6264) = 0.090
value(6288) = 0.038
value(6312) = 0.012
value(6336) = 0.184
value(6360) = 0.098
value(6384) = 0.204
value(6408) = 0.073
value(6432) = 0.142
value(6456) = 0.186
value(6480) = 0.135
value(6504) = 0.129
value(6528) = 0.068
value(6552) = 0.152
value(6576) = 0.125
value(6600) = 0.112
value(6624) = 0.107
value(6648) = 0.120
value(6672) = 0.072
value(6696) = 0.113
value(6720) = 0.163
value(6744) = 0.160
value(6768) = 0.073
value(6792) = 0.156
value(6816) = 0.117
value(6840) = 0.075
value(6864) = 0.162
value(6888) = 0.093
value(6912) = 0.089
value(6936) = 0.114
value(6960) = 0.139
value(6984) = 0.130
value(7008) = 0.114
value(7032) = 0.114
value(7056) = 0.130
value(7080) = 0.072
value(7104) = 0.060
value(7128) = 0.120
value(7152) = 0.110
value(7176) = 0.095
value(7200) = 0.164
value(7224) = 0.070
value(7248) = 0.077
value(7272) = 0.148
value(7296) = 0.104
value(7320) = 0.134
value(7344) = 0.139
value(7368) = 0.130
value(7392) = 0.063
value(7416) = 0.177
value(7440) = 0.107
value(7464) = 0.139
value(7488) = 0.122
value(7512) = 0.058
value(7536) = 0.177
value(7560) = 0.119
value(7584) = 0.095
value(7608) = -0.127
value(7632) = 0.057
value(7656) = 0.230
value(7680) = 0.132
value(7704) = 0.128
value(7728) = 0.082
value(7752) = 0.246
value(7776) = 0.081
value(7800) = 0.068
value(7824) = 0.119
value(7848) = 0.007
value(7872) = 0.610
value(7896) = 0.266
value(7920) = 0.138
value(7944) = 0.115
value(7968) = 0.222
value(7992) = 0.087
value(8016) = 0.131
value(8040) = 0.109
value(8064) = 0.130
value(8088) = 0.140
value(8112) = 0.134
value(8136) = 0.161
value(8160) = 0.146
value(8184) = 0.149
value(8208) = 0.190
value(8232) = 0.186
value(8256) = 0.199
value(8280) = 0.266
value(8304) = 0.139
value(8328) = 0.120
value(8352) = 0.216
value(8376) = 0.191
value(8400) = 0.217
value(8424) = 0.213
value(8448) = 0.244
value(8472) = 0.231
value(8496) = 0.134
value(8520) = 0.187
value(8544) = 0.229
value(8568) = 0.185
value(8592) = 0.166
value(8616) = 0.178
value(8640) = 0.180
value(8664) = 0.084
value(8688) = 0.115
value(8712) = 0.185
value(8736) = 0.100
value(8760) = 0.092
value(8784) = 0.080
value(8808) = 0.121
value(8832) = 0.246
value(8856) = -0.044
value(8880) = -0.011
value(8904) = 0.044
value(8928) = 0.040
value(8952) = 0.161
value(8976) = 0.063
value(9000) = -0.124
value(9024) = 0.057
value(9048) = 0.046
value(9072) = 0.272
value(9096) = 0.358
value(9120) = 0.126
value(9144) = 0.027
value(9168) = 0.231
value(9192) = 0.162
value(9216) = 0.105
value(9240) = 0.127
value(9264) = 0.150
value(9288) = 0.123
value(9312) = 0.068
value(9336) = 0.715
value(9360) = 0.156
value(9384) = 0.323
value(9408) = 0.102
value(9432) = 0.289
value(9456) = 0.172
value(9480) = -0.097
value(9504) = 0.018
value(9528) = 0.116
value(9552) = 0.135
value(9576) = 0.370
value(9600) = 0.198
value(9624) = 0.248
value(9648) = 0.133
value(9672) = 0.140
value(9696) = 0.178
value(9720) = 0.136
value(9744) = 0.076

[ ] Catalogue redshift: 1.114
